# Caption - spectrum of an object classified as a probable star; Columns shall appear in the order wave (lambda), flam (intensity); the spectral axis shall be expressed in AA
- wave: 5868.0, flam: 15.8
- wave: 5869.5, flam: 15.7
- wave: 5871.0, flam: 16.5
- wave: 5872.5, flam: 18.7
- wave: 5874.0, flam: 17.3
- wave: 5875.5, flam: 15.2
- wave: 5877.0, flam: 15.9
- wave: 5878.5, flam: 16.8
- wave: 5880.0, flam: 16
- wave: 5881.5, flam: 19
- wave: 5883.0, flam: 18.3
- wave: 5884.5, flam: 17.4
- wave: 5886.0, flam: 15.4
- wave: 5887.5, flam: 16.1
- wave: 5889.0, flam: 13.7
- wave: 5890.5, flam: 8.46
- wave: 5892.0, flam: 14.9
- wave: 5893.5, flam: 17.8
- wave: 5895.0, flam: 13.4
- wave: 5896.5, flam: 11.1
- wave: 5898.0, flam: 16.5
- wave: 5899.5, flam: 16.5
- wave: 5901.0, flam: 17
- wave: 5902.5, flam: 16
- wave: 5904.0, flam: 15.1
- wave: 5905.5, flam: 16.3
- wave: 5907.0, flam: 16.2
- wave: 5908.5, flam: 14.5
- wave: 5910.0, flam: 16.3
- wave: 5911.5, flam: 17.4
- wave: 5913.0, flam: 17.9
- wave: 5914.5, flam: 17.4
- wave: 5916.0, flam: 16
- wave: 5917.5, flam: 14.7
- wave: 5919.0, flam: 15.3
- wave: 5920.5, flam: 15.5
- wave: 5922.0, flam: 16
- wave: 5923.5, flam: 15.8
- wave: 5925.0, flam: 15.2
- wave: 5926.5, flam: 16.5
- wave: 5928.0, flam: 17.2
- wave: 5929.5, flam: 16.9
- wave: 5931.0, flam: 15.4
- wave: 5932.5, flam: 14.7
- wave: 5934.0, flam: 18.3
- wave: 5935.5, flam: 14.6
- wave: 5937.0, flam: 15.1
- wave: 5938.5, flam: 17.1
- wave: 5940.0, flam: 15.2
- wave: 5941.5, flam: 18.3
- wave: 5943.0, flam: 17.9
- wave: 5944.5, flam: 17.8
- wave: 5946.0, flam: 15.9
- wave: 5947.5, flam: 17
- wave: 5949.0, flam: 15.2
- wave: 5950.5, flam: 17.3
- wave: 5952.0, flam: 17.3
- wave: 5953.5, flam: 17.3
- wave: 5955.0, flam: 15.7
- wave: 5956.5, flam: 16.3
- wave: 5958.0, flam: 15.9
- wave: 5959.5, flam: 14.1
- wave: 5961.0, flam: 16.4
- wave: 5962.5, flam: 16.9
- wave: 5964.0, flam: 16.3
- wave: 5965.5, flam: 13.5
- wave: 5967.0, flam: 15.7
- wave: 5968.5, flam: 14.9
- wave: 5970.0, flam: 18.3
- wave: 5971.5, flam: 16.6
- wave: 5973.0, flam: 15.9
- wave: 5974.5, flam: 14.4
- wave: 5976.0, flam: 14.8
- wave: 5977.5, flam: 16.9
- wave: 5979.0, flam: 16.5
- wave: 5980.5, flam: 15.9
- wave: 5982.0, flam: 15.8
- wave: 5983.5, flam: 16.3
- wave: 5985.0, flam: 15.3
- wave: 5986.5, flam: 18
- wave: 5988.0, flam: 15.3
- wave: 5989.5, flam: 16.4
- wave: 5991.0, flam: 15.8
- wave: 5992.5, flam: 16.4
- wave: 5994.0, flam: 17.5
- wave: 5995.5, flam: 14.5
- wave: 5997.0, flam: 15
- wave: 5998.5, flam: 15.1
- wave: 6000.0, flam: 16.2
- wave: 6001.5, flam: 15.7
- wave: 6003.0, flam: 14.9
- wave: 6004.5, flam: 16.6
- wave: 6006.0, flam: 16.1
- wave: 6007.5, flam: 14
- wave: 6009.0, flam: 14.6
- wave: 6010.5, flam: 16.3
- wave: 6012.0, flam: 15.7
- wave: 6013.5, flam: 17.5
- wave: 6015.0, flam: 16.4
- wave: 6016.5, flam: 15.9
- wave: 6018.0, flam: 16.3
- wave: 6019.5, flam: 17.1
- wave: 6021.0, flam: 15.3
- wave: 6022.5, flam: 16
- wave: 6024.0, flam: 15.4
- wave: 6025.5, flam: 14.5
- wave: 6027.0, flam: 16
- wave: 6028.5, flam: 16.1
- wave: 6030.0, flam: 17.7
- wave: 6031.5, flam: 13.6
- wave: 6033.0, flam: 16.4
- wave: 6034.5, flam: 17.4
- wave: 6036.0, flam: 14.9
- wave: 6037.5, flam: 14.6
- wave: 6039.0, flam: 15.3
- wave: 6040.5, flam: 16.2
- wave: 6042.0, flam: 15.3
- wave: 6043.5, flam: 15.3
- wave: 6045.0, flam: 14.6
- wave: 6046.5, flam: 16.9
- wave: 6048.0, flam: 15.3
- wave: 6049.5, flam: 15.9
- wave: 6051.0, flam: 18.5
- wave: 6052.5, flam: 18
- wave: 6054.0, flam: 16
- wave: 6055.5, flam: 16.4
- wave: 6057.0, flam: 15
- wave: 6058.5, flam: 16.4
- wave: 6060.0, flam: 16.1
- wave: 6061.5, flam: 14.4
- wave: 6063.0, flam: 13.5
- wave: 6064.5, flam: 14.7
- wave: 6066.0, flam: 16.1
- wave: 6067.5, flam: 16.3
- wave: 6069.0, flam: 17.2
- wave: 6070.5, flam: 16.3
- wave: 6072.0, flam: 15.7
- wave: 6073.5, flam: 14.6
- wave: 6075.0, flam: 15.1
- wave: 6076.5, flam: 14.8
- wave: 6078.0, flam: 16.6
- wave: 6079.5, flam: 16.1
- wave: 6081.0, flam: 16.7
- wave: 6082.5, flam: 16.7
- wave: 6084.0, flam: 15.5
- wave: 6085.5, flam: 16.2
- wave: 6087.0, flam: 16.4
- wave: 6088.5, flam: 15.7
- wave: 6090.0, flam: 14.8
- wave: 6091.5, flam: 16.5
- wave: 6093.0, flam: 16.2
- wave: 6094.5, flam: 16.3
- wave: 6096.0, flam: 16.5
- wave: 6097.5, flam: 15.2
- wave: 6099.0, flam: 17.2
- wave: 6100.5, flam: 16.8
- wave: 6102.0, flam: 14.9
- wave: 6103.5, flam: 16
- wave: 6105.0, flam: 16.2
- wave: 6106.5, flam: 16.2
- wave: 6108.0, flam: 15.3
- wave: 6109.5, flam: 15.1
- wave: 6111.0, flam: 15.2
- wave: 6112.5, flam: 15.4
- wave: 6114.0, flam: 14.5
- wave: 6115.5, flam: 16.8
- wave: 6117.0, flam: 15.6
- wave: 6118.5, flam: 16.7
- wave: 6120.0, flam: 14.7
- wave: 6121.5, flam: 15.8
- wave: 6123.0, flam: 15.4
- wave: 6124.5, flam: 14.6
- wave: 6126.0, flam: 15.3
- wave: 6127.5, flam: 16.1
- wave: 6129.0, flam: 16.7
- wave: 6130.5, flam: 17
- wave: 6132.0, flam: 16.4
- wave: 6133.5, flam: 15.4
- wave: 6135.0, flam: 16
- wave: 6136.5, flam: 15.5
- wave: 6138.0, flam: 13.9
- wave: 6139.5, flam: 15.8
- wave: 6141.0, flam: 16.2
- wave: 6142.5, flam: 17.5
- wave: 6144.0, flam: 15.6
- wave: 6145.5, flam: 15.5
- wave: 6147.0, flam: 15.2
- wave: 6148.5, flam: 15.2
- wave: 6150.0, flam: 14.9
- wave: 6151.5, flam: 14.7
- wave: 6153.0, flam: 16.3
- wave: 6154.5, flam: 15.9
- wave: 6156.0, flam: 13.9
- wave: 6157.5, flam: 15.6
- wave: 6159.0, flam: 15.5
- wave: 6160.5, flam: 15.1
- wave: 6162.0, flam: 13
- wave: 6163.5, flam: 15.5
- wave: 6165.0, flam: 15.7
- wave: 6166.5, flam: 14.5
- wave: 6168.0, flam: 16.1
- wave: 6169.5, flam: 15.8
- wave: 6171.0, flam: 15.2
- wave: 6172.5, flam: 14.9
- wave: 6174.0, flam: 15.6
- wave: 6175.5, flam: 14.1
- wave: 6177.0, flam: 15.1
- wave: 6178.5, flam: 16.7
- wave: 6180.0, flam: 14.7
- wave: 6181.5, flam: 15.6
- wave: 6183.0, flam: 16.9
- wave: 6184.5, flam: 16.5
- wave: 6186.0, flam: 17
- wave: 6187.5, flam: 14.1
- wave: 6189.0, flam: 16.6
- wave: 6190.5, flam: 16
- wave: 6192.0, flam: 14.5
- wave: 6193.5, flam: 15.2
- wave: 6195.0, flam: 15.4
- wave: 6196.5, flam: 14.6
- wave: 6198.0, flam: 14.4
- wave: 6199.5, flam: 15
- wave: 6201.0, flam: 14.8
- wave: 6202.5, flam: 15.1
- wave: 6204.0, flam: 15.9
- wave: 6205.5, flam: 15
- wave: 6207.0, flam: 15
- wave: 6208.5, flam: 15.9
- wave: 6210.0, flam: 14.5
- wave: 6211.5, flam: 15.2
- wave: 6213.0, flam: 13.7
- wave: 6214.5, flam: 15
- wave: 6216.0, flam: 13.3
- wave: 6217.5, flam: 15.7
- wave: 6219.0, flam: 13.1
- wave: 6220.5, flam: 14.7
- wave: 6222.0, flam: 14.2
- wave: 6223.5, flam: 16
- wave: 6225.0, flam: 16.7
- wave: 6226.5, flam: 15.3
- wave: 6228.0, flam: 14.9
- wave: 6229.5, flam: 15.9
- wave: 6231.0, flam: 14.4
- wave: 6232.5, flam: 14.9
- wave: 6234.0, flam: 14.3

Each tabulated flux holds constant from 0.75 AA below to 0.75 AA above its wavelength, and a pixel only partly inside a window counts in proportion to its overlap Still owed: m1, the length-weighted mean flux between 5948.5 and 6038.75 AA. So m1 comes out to 15.9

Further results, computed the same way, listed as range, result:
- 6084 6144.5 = 15.8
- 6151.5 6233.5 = 15.2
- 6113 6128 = 15.5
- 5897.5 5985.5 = 16.2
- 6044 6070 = 16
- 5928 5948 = 16.5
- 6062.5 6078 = 15.5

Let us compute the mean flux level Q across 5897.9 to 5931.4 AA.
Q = 16.2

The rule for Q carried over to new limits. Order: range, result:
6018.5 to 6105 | 15.9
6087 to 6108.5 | 16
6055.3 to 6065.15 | 15.2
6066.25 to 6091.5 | 15.9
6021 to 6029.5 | 15.6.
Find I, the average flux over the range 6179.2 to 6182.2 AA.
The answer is 15.2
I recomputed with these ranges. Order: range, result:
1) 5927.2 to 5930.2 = 17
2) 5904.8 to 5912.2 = 16.1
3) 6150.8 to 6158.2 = 15.3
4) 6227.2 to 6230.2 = 15.4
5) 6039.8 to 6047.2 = 15.6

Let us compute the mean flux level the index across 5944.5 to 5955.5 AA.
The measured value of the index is 16.6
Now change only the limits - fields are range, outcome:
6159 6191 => 15.5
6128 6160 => 15.7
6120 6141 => 15.7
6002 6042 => 15.8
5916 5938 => 15.8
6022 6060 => 15.9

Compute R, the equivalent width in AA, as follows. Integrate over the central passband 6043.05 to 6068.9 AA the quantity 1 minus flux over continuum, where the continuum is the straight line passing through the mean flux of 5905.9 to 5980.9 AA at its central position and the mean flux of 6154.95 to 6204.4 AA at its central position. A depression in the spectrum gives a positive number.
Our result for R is -0.2 AA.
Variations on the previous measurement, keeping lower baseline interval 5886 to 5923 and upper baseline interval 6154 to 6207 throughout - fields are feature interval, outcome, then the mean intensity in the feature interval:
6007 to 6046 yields -0.9 AA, 15.7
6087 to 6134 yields -1.6 AA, 15.8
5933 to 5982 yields -2.6 AA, 16.2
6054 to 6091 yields -0.9 AA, 15.7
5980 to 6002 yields -0.8 AA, 15.9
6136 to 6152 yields -0.2 AA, 15.5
